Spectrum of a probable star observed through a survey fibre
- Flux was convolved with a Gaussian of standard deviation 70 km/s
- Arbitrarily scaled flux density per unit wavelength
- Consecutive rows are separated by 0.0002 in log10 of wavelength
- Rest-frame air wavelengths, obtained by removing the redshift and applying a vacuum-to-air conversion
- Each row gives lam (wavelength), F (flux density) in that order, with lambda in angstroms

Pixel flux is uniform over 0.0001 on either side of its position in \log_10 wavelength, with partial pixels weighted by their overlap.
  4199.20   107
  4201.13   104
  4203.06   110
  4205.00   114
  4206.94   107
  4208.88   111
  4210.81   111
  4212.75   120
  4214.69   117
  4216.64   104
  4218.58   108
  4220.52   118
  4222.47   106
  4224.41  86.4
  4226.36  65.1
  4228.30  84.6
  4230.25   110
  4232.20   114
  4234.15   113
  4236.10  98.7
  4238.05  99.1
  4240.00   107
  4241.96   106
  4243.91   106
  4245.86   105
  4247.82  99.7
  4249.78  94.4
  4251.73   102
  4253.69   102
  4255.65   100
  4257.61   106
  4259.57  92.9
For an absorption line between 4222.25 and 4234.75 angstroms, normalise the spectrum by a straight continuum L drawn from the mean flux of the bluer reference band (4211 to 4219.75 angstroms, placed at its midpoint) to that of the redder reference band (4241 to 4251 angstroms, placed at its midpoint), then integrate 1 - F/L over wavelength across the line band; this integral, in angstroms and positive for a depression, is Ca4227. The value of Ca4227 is 1.4 angstroms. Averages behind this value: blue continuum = 112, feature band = 96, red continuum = 102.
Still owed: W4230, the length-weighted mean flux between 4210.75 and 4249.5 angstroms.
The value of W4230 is 104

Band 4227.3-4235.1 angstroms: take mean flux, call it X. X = 105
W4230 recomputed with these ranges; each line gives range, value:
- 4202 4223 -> 112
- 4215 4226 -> 103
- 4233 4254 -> 103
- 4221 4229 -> 87.6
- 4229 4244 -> 106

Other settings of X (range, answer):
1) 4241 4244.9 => 106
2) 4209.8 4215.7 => 116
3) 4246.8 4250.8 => 97.2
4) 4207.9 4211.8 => 111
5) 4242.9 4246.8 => 106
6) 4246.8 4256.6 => 99.6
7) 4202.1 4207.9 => 110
